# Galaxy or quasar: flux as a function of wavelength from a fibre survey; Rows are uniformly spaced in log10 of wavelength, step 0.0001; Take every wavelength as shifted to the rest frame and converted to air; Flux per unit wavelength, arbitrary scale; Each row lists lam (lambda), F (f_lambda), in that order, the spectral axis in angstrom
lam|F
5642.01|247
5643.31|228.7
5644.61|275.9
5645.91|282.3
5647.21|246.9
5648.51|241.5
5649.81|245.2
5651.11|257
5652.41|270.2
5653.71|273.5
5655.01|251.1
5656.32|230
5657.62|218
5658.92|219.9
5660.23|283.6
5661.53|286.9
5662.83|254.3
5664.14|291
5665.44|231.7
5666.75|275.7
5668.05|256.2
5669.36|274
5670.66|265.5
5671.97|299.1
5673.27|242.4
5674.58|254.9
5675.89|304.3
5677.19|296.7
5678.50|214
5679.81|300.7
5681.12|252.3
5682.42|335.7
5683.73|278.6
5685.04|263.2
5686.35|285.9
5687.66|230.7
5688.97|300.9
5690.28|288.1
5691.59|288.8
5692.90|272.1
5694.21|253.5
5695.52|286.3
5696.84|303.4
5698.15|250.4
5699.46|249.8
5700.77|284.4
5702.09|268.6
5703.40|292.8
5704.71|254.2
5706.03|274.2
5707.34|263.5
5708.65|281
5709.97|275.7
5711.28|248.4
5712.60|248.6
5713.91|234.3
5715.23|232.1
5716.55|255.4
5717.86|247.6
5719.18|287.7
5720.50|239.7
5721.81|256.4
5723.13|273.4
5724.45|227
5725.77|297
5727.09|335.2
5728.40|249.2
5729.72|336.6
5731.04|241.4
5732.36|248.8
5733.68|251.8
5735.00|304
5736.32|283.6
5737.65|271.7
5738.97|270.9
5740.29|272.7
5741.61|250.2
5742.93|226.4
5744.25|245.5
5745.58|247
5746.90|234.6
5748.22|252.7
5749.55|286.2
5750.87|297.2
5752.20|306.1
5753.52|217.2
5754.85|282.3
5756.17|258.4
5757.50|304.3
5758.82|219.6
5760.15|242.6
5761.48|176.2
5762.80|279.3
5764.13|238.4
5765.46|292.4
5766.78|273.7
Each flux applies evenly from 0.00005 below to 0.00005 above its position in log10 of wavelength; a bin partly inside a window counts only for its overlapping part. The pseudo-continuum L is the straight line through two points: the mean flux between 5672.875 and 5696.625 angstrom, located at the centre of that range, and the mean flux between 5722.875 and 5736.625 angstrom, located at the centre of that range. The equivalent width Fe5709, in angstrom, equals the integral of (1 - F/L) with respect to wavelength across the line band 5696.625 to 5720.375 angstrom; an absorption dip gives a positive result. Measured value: 1.2 angstrom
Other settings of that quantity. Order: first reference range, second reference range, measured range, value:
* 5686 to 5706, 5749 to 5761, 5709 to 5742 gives 0.5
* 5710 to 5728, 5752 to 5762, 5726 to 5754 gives -1.6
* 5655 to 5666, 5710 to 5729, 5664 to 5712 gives -3.1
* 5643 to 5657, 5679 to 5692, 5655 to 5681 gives 0.6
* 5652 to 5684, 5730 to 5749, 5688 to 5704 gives -0.8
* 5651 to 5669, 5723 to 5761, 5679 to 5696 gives -1.2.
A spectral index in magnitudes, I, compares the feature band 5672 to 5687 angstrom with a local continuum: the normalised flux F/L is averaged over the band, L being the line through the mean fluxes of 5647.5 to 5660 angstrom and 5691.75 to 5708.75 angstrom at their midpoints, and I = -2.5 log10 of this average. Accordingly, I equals -0.064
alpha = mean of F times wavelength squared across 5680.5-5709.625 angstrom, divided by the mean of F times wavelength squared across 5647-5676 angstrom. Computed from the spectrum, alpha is 1.08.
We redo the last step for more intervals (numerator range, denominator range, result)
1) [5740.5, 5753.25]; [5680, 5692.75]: 0.94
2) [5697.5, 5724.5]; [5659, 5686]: 0.97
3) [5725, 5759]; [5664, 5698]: 1.00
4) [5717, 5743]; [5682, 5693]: 0.97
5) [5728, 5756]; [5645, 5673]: 1.05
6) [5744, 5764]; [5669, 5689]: 0.96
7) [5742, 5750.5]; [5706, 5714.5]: 0.97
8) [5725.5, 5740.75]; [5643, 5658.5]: 1.14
